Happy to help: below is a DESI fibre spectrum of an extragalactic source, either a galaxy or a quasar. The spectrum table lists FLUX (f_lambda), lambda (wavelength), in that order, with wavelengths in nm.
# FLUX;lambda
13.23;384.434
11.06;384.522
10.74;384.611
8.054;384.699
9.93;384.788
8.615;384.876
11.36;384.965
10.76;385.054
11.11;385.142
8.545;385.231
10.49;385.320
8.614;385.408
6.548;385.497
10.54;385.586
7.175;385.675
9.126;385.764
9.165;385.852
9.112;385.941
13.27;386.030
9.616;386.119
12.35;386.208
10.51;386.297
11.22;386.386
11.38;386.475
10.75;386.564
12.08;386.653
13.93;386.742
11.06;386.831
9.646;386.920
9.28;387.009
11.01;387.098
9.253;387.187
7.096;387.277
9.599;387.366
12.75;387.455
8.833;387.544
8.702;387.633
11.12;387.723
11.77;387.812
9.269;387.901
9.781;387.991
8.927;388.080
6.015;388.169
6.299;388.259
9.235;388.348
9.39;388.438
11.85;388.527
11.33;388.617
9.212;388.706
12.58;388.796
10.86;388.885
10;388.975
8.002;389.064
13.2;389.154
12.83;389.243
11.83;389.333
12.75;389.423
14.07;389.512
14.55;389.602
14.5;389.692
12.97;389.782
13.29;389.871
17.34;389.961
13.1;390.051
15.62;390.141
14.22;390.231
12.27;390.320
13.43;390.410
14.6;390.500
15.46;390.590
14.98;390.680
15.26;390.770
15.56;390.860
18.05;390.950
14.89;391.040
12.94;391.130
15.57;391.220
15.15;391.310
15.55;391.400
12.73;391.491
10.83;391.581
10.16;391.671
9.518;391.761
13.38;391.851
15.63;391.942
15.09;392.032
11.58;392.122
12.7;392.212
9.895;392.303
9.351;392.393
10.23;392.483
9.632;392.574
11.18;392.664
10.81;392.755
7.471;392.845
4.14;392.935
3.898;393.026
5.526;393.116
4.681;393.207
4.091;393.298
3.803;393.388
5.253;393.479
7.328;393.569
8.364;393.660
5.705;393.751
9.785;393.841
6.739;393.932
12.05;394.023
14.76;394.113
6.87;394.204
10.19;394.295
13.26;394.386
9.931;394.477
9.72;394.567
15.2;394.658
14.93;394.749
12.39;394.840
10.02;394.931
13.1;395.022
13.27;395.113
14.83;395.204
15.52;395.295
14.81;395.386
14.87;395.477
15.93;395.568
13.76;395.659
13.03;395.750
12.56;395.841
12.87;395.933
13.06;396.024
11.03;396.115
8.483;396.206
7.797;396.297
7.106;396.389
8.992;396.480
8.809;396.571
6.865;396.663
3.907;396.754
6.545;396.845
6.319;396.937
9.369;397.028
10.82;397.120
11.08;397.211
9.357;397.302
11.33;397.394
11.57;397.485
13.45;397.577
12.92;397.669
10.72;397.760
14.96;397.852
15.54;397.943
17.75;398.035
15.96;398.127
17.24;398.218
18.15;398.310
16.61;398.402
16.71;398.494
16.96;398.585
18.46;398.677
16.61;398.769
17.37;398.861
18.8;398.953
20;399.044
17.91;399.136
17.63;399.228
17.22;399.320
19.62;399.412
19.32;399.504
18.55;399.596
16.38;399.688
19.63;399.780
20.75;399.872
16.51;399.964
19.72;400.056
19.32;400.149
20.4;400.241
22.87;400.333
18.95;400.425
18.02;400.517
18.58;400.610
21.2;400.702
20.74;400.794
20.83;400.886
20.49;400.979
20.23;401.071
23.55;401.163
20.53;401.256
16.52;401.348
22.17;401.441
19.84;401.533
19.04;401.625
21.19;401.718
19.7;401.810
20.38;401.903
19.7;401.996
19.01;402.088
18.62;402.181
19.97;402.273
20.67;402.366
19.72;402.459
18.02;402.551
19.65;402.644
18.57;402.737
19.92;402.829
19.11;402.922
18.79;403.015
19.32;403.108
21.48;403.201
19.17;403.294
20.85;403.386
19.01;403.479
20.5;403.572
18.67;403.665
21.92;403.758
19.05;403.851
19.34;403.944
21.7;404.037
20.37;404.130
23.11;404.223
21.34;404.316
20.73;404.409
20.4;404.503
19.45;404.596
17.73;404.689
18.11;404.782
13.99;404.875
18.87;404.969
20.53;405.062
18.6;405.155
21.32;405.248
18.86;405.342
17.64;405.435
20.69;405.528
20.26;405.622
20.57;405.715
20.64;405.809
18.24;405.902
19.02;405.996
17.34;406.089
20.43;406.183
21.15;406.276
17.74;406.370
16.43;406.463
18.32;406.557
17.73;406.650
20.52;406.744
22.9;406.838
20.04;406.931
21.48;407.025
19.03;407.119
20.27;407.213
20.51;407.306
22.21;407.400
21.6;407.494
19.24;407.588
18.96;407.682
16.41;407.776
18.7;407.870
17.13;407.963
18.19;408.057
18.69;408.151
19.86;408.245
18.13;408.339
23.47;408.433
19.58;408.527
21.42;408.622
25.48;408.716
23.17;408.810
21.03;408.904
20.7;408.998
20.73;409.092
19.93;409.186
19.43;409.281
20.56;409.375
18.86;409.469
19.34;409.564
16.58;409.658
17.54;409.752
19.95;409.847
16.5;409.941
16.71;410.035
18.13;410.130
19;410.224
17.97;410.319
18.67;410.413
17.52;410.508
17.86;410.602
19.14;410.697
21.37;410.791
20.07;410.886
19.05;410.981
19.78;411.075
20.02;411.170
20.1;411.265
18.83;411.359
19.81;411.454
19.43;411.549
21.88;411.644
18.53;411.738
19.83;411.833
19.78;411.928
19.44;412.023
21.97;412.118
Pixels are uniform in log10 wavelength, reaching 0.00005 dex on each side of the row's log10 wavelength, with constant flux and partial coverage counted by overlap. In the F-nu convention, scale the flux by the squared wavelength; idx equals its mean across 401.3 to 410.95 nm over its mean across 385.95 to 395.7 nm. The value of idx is 1.86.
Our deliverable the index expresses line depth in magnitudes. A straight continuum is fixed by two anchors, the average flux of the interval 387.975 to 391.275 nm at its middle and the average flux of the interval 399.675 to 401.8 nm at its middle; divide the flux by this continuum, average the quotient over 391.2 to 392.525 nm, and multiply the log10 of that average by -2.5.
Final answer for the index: 0.14 mag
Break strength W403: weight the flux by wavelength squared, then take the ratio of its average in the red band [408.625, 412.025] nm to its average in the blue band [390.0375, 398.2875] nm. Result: 1.85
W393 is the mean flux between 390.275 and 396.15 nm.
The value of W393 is 11.6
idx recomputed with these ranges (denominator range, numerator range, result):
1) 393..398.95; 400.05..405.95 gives 1.78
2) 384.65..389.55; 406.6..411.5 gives 2.14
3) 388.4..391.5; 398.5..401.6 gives 1.51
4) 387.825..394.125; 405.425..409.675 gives 1.93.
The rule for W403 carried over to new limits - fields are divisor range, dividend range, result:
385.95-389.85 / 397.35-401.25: 1.75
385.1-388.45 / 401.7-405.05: 2.17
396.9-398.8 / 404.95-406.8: 1.44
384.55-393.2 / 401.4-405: 1.89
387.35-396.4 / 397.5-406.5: 1.75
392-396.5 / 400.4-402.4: 2.00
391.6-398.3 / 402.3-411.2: 1.93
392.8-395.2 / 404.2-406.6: 2.25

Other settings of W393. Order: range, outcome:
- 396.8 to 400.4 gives 15.9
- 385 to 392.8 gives 11.6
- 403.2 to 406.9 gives 19.6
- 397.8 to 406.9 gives 19.2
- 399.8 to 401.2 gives 20.1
